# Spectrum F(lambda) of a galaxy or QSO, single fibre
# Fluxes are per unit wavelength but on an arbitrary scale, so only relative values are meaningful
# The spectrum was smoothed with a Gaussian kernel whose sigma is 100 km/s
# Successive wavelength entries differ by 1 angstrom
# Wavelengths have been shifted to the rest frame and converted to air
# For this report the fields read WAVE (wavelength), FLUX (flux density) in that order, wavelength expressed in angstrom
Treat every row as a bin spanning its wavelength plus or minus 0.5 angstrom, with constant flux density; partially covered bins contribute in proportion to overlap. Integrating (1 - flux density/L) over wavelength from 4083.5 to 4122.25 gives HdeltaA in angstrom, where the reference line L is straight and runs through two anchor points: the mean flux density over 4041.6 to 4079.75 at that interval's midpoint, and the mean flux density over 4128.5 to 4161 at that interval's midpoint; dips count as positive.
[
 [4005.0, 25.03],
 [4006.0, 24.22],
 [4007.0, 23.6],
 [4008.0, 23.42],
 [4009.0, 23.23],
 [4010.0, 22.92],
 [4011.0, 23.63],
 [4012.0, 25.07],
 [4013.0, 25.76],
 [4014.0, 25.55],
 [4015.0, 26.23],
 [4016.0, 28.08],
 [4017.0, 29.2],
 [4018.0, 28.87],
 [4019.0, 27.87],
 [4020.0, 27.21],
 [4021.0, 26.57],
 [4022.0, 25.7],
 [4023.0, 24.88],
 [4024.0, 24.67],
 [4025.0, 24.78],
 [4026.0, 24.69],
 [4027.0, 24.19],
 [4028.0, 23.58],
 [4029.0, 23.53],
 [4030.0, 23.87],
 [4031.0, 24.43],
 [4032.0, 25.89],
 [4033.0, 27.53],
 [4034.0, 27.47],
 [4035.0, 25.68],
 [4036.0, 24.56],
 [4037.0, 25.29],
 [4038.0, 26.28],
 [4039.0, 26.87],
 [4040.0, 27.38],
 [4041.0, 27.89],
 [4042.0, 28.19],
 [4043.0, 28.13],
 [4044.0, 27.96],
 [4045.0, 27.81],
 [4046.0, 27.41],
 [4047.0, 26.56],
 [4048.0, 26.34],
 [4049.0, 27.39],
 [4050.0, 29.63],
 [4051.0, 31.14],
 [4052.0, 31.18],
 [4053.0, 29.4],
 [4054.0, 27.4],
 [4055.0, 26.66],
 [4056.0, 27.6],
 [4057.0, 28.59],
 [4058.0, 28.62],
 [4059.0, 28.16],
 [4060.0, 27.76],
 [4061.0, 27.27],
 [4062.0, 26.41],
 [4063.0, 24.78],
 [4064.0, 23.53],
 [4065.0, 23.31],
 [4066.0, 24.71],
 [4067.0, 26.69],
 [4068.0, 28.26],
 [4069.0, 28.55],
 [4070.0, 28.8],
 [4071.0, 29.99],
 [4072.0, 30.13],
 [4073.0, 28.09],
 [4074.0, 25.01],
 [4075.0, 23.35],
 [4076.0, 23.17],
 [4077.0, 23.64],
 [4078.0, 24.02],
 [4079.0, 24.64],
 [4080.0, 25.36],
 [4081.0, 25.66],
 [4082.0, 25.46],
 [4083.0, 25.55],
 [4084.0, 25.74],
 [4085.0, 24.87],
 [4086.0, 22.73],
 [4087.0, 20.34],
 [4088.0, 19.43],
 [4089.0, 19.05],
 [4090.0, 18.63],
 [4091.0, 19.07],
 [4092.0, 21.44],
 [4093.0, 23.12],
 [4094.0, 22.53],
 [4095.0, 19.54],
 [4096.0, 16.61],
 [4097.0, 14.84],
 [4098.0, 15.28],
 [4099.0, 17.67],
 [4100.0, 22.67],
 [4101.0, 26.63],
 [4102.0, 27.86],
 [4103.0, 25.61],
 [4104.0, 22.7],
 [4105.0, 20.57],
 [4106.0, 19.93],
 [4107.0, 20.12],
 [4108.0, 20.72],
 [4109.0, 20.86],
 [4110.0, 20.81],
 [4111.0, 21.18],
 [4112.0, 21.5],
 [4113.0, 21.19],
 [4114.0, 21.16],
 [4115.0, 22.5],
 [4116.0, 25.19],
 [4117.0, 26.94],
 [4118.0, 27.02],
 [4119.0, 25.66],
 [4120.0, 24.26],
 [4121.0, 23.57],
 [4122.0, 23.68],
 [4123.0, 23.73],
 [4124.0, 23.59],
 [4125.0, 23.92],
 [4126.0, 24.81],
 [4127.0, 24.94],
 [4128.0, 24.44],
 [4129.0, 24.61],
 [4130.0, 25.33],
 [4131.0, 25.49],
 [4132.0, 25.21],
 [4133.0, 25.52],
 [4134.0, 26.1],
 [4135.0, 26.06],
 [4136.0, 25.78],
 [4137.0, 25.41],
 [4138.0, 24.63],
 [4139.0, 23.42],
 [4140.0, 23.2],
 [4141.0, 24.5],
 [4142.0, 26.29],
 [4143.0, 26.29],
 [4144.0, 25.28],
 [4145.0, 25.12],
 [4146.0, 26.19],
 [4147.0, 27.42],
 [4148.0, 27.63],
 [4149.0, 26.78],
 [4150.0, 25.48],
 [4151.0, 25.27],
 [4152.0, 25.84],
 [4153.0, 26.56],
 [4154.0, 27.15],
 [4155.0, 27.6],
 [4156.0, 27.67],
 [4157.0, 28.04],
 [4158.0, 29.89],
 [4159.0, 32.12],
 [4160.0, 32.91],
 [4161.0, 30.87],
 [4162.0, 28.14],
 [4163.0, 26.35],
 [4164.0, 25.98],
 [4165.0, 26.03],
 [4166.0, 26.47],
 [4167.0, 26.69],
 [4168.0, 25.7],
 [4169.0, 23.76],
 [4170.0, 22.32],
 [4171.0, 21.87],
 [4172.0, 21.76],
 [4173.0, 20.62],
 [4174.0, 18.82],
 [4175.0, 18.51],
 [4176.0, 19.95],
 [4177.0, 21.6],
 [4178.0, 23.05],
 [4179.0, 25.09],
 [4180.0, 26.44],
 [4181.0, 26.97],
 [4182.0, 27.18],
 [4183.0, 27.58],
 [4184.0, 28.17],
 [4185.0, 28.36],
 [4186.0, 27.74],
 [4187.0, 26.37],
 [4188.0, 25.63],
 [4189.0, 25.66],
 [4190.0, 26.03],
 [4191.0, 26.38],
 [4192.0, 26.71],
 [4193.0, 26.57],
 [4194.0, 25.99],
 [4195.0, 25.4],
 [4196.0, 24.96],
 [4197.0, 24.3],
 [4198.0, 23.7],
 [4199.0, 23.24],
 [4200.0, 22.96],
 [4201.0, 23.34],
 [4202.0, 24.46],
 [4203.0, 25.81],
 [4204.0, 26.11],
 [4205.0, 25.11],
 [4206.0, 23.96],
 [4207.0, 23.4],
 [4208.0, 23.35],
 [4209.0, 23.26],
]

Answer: 7.1 angstrom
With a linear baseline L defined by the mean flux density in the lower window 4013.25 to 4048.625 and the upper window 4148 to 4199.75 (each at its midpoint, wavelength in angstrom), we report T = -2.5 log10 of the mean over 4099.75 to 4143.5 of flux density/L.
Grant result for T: 0.08 mag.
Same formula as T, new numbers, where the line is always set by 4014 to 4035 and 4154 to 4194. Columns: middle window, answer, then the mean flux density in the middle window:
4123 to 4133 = 0.05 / 24.7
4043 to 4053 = -0.10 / 28.4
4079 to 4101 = 0.21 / 21.4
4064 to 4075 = -0.04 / 27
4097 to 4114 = 0.21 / 21.4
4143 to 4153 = -0.01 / 26.1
